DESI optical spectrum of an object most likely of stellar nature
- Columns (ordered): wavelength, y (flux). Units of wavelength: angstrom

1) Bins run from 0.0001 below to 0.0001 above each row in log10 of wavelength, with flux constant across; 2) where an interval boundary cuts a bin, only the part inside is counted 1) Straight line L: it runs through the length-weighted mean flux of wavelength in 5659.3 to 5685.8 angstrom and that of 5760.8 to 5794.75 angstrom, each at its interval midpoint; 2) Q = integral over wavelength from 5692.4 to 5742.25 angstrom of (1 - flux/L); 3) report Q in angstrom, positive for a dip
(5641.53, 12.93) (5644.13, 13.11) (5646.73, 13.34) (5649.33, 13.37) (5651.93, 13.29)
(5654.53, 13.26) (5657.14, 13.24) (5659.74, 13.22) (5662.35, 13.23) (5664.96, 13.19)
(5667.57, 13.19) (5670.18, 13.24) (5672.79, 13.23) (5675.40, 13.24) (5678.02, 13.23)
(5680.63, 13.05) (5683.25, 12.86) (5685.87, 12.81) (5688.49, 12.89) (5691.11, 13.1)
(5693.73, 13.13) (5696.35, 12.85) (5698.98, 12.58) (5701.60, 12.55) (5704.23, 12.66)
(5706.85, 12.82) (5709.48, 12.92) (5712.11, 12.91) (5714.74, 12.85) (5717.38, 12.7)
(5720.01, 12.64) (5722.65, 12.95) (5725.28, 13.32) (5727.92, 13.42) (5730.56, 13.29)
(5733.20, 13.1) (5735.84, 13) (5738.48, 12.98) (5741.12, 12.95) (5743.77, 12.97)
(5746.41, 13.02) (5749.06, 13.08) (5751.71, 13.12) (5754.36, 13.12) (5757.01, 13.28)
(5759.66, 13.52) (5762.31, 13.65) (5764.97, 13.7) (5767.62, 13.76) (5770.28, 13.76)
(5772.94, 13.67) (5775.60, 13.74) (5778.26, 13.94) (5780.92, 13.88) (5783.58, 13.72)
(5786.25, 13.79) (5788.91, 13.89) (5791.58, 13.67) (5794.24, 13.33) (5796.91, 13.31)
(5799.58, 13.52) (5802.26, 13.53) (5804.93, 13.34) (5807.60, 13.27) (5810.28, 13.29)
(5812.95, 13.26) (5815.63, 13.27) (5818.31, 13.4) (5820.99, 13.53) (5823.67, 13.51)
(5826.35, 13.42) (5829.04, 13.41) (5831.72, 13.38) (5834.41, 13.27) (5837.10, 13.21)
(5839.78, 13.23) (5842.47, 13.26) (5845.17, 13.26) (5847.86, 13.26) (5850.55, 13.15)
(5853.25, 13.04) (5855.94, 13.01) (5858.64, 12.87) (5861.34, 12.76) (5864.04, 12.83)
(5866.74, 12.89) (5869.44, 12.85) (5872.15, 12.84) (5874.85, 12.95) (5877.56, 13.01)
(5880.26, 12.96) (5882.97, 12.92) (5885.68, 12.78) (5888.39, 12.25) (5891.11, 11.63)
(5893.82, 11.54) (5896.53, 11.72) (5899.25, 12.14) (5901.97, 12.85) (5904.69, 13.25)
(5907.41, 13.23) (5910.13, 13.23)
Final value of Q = 1.8 angstrom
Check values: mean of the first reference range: 13.1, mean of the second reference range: 13.7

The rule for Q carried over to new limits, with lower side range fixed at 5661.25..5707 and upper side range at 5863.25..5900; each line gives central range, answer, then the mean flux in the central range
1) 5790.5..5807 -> -0.9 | 13.4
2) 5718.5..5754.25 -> -0.5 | 13.1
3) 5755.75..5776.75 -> -1.4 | 13.6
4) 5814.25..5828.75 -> -0.9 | 13.4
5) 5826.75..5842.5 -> -0.8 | 13.3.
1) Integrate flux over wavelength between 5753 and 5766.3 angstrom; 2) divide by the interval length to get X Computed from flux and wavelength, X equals 13.5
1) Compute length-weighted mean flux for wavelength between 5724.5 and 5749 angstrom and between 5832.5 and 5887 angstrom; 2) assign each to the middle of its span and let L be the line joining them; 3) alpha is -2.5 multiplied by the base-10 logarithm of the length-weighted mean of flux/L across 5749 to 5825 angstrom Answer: -0.04 mag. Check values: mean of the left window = 13.1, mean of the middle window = 13.5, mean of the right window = 13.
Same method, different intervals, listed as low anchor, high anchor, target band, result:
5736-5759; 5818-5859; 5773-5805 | -0.04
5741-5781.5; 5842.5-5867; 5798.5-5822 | -0.01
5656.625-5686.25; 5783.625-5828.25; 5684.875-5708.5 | 0.03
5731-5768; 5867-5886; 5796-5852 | -0.02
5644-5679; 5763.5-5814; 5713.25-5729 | 0.04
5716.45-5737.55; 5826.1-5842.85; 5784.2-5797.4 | -0.03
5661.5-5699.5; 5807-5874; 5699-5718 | 0.03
